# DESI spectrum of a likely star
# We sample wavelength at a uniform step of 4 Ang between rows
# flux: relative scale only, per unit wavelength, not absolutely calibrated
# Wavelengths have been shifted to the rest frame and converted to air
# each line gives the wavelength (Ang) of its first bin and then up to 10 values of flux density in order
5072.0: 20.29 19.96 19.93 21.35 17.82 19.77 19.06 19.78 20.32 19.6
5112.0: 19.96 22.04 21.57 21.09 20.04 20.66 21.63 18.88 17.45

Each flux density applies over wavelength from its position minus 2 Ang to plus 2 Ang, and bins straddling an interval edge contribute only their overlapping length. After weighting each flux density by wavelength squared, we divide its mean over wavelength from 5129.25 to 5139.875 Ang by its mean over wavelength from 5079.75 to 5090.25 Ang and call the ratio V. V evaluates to 1.07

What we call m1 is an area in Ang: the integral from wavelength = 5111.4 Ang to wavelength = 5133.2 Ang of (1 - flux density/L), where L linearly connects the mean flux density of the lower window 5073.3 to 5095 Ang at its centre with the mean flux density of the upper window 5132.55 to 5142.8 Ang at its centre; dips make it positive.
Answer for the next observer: -1.06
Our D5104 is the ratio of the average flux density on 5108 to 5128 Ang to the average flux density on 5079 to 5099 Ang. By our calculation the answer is 1.07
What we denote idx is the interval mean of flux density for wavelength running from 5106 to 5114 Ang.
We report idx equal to 19.8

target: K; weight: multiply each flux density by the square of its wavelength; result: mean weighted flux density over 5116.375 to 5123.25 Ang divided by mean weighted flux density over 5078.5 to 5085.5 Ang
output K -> 1.06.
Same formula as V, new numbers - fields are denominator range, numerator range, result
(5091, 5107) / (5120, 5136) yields 1.07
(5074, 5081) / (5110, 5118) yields 1.07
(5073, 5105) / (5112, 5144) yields 1.06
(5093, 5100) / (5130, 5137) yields 1.10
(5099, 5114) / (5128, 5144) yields 1.01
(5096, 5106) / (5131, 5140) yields 1.06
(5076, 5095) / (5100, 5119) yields 1.05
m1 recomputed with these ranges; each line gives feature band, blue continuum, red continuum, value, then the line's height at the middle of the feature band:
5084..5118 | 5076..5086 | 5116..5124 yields 1.9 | 21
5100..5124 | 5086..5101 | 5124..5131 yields -1.0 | 19.8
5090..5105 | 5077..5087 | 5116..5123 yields 0.8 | 20.8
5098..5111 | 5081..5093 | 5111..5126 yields 0.4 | 20.5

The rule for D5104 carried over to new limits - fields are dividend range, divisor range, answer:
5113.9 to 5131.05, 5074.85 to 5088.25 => 1.06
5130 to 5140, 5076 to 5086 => 1.01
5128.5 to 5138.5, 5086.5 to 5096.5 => 1.10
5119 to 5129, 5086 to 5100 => 1.10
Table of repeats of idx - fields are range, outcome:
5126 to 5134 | 20.4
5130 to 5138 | 21.1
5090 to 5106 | 19.7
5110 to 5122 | 21.2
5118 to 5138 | 21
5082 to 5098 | 19.5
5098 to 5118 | 20.3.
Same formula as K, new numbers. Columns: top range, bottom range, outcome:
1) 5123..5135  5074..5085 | 1.04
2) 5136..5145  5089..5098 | 1.01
